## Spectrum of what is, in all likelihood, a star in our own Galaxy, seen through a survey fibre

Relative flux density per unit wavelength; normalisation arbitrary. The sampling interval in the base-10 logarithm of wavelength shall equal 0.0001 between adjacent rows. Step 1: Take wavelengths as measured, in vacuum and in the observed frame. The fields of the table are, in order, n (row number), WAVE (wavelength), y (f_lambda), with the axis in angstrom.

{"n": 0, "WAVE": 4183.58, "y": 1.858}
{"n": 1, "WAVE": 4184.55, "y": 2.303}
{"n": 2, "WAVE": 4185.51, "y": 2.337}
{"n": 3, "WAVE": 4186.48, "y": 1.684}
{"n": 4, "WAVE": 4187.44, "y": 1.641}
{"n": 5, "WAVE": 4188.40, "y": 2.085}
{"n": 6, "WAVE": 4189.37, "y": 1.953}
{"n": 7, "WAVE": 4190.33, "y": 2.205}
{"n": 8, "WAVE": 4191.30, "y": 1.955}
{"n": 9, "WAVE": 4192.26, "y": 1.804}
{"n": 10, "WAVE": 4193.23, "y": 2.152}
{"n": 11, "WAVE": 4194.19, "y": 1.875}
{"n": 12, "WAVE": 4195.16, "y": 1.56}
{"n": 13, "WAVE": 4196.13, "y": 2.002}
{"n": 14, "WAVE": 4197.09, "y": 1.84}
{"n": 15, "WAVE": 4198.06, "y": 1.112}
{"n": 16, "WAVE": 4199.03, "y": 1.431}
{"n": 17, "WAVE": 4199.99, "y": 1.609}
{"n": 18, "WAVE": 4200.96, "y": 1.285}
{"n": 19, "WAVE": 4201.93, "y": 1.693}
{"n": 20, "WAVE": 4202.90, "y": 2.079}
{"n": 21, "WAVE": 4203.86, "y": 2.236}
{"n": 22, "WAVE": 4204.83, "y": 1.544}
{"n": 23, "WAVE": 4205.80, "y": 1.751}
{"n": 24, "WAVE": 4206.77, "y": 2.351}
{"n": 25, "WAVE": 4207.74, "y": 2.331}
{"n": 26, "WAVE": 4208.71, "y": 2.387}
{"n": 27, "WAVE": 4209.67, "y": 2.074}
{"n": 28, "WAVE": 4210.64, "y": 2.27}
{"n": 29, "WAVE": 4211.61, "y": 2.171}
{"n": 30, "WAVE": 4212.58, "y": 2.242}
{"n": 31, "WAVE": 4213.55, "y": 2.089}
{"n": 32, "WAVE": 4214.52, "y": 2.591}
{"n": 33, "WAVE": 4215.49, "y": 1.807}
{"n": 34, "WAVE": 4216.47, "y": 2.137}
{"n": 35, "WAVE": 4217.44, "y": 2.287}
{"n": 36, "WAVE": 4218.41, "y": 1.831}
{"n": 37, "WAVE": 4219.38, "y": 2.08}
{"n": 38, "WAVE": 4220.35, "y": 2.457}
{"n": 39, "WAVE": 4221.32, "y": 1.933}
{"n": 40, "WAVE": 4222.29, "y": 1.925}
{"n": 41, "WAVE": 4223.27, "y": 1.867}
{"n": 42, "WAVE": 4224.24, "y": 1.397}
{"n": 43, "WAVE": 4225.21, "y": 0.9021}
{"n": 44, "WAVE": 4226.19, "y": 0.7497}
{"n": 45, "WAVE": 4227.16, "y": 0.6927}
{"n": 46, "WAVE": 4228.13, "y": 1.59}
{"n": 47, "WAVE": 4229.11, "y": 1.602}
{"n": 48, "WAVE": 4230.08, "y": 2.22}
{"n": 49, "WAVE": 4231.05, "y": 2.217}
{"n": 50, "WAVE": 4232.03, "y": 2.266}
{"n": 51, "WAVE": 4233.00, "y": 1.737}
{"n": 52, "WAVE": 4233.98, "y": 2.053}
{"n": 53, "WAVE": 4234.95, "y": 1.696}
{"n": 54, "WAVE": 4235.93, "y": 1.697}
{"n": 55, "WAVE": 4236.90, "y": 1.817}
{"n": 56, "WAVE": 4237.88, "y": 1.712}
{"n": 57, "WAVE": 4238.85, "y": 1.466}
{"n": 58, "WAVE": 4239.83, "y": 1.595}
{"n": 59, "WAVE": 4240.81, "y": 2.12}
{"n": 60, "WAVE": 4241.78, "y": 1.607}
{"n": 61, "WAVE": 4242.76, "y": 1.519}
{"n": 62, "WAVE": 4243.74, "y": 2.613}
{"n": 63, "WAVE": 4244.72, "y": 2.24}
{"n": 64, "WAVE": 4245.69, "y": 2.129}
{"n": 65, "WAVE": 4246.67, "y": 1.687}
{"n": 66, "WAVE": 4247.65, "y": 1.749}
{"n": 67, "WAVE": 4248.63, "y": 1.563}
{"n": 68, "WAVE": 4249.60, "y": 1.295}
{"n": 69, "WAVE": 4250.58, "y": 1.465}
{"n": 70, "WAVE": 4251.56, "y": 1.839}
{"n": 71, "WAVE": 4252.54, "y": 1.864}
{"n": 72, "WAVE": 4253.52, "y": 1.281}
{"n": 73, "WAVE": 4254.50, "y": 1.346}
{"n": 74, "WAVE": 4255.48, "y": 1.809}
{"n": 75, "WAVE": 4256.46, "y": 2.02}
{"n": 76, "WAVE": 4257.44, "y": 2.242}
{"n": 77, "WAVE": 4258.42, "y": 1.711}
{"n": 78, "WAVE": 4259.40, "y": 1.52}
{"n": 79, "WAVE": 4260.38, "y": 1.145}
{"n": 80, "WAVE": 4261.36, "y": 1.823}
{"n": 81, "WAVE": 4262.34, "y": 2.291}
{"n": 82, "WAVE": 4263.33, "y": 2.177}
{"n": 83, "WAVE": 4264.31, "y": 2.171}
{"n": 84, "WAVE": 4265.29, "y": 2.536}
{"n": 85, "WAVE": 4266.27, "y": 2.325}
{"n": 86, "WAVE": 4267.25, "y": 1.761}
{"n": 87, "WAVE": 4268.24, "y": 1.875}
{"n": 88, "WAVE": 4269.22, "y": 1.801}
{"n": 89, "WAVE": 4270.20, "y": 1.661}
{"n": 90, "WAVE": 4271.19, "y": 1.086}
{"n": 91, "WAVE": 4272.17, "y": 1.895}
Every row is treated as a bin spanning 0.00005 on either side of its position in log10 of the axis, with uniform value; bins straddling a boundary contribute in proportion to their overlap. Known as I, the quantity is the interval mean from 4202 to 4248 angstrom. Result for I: 1.9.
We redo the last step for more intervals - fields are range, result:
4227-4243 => 1.77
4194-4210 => 1.83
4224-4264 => 1.72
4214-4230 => 1.75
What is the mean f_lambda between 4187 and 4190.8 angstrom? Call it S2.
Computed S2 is 1.98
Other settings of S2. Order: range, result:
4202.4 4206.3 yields 1.9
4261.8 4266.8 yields 2.29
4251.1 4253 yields 1.85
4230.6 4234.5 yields 2.06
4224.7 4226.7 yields 0.831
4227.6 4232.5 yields 1.97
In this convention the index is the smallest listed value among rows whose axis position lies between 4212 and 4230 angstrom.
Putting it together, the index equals 0.6927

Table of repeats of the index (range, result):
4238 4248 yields 1.466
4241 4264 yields 1.145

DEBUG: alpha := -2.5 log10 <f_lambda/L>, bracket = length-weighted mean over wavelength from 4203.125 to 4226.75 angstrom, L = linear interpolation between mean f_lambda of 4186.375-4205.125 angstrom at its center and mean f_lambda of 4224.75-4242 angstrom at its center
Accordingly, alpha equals -0.15 mag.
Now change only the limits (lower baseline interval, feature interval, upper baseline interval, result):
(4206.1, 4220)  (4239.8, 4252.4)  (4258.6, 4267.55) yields 0.13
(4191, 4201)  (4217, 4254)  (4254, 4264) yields 0.01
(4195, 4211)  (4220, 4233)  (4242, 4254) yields 0.09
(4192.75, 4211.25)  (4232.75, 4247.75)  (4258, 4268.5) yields 0.04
